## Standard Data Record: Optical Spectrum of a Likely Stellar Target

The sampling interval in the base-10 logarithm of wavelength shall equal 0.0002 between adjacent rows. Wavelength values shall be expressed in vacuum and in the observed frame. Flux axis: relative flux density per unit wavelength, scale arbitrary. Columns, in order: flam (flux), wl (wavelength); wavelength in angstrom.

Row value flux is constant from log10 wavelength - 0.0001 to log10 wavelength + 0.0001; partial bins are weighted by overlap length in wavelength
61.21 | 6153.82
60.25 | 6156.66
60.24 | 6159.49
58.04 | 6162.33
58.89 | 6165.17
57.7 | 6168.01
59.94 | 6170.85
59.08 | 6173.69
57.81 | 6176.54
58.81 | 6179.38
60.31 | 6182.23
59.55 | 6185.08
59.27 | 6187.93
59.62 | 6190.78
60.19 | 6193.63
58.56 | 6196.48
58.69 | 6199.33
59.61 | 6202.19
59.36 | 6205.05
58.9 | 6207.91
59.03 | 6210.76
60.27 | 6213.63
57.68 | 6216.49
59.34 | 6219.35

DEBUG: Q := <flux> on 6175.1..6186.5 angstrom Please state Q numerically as 59.1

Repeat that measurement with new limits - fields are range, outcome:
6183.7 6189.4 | 59.4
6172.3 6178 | 58.4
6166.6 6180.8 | 58.7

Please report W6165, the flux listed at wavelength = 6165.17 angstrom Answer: 58.89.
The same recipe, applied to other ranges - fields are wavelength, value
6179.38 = 58.81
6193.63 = 60.19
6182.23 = 60.31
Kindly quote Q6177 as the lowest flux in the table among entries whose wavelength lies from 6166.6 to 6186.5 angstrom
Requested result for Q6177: 57.7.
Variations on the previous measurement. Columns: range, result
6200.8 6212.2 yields 58.9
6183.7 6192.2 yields 59.27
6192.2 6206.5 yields 58.56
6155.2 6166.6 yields 58.04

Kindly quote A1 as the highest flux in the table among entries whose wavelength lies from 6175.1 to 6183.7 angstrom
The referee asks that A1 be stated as 60.31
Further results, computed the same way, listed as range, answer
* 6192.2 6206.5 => 60.19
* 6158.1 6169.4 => 60.24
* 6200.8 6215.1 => 60.27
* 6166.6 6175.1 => 59.94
